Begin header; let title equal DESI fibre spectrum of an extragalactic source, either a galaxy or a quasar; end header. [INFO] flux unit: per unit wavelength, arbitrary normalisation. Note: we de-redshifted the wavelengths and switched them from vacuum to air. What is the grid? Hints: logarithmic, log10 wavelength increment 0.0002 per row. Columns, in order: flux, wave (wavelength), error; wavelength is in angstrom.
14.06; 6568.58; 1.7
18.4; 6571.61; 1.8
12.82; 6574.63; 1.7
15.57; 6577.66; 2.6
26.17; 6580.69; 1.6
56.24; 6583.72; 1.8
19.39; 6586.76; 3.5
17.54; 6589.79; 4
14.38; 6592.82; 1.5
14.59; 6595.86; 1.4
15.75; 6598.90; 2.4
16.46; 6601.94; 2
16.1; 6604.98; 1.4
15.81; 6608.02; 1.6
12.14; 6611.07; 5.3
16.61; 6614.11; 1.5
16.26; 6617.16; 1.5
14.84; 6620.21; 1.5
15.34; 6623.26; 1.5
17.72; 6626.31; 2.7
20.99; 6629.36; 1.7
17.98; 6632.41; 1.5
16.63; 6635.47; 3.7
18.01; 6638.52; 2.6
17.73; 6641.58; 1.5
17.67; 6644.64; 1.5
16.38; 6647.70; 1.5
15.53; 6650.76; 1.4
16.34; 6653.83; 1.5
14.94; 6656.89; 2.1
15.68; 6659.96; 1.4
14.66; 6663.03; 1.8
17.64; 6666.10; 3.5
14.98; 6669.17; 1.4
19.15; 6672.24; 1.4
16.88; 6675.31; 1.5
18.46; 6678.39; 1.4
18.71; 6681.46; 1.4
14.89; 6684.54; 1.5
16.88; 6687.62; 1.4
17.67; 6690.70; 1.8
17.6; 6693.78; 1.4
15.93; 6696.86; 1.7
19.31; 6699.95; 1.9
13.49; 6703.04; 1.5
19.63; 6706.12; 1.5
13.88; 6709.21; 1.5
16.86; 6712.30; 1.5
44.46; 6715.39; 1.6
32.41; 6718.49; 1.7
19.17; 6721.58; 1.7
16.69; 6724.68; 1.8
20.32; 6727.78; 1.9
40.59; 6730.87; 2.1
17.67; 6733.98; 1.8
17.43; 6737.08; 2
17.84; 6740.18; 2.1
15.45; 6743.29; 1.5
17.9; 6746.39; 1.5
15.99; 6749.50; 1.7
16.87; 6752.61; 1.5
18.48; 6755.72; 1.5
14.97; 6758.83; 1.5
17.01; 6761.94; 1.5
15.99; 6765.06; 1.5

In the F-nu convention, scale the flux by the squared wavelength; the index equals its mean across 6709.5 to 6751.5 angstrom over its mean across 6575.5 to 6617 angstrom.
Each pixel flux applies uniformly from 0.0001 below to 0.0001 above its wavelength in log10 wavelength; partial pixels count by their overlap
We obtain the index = 1.2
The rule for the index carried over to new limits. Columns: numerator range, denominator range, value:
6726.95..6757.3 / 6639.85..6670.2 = 1.26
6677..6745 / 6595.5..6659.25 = 1.27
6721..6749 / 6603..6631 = 1.29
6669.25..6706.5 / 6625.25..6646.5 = 0.97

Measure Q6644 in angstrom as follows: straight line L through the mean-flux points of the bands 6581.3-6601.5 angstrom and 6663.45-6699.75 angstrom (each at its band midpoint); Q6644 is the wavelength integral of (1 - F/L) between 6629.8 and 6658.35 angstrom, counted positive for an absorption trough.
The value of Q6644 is 3.7 angstrom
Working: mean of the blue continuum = 22.8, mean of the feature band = 17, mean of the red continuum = 17.2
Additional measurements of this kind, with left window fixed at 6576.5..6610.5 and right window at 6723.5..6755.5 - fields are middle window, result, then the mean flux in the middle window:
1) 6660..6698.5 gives 5.97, 16.9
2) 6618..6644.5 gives 3.80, 17.4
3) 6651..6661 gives 2.24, 15.6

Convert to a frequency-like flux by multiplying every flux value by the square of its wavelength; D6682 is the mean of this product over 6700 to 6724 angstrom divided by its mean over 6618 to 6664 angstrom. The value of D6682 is 1.37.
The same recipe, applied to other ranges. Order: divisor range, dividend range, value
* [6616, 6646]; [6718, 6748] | 1.26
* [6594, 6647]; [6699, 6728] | 1.35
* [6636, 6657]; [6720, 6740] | 1.33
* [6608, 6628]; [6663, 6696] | 1.12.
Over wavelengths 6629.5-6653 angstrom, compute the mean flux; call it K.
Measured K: 17.3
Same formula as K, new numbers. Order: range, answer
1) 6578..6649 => 18.7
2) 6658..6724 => 18.9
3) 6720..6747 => 20.4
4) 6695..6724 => 21.5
